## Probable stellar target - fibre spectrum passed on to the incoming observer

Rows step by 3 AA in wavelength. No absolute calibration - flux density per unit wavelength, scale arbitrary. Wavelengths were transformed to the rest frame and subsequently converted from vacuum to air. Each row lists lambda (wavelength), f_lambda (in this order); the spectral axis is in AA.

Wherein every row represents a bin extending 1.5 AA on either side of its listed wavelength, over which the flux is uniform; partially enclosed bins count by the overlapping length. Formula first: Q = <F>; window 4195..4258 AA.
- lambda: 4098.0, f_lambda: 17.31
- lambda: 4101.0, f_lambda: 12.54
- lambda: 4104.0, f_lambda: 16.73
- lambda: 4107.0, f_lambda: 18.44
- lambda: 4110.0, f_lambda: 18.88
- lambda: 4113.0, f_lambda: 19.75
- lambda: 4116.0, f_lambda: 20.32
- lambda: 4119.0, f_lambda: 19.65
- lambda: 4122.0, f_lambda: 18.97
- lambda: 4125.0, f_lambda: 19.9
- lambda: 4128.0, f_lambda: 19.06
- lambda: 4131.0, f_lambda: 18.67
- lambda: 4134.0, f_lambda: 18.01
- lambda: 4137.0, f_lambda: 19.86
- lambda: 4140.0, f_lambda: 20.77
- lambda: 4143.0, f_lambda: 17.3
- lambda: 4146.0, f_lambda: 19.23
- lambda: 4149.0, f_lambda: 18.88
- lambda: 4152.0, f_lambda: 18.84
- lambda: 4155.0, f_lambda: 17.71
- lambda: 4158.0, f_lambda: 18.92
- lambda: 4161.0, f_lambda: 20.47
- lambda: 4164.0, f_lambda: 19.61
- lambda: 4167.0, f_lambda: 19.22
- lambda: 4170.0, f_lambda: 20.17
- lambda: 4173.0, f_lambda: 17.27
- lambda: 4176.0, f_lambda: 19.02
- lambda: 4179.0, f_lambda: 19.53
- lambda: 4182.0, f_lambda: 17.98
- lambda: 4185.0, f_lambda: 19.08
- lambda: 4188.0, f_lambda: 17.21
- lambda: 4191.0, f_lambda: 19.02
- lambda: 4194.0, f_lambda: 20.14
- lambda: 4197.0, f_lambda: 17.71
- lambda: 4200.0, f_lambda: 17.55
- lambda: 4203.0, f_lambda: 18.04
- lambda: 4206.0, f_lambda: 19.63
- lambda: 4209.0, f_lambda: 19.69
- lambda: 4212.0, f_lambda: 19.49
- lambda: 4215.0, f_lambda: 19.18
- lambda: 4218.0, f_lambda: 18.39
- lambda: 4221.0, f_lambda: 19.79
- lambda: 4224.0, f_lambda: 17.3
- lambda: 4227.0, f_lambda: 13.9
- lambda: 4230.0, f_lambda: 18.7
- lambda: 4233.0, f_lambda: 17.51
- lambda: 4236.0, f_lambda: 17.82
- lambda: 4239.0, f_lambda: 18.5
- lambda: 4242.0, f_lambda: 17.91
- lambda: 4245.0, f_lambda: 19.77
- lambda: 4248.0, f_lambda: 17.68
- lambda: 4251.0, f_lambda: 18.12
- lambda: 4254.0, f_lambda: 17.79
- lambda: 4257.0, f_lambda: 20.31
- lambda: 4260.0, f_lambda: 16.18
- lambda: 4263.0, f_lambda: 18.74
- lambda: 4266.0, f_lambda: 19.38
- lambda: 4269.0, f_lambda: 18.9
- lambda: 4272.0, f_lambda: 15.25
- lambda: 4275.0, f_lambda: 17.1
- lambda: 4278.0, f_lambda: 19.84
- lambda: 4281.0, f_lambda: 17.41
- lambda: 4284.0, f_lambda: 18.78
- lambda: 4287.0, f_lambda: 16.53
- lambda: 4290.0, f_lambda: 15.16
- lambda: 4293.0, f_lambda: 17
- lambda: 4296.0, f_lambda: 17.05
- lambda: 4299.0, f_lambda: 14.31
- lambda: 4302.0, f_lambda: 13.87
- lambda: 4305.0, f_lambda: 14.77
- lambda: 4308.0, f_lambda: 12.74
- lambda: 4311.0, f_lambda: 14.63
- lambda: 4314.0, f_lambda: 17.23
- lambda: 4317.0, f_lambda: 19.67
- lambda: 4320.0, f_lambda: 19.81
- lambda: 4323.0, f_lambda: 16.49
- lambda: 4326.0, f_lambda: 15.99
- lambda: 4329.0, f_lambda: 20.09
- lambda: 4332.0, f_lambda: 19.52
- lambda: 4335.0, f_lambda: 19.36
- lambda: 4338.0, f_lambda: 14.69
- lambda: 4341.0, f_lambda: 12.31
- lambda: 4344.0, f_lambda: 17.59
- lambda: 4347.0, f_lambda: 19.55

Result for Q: 18.3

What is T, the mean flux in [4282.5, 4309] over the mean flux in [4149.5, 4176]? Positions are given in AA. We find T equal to 0.8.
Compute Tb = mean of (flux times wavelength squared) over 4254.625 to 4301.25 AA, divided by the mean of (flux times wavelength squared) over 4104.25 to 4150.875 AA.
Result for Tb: 0.98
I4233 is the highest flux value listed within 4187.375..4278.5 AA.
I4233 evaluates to 20.31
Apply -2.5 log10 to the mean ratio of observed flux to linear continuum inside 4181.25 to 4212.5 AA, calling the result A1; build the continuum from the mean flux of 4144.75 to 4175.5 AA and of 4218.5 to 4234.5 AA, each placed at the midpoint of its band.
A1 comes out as -0.03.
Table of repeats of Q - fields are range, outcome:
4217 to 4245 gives 17.9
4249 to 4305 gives 17.3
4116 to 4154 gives 19.1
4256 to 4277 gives 18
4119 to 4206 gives 18.9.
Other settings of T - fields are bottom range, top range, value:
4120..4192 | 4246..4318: 0.90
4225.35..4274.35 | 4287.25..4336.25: 0.93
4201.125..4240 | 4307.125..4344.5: 0.93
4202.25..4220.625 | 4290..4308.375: 0.79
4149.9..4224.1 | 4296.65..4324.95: 0.85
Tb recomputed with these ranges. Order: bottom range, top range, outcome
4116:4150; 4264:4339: 0.96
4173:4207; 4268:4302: 0.95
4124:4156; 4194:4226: 1.02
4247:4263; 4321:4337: 1.04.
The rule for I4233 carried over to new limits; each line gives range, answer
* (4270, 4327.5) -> 19.84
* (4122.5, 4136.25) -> 19.9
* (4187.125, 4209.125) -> 20.14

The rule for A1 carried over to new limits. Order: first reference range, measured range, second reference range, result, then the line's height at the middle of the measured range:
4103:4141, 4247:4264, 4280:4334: -0.044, 17.4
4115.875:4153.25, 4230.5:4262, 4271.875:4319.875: -0.055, 17.3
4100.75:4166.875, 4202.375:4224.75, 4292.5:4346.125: -0.068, 17.9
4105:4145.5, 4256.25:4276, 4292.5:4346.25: -0.040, 17.3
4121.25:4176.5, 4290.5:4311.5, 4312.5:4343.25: 0.188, 17.7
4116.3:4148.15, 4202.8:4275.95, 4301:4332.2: -0.027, 17.8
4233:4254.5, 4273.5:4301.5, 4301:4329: 0.012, 17.1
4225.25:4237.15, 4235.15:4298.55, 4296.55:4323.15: -0.082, 16.5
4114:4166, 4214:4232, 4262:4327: 0.006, 17.9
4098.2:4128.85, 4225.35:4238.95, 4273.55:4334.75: 0.021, 17.5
